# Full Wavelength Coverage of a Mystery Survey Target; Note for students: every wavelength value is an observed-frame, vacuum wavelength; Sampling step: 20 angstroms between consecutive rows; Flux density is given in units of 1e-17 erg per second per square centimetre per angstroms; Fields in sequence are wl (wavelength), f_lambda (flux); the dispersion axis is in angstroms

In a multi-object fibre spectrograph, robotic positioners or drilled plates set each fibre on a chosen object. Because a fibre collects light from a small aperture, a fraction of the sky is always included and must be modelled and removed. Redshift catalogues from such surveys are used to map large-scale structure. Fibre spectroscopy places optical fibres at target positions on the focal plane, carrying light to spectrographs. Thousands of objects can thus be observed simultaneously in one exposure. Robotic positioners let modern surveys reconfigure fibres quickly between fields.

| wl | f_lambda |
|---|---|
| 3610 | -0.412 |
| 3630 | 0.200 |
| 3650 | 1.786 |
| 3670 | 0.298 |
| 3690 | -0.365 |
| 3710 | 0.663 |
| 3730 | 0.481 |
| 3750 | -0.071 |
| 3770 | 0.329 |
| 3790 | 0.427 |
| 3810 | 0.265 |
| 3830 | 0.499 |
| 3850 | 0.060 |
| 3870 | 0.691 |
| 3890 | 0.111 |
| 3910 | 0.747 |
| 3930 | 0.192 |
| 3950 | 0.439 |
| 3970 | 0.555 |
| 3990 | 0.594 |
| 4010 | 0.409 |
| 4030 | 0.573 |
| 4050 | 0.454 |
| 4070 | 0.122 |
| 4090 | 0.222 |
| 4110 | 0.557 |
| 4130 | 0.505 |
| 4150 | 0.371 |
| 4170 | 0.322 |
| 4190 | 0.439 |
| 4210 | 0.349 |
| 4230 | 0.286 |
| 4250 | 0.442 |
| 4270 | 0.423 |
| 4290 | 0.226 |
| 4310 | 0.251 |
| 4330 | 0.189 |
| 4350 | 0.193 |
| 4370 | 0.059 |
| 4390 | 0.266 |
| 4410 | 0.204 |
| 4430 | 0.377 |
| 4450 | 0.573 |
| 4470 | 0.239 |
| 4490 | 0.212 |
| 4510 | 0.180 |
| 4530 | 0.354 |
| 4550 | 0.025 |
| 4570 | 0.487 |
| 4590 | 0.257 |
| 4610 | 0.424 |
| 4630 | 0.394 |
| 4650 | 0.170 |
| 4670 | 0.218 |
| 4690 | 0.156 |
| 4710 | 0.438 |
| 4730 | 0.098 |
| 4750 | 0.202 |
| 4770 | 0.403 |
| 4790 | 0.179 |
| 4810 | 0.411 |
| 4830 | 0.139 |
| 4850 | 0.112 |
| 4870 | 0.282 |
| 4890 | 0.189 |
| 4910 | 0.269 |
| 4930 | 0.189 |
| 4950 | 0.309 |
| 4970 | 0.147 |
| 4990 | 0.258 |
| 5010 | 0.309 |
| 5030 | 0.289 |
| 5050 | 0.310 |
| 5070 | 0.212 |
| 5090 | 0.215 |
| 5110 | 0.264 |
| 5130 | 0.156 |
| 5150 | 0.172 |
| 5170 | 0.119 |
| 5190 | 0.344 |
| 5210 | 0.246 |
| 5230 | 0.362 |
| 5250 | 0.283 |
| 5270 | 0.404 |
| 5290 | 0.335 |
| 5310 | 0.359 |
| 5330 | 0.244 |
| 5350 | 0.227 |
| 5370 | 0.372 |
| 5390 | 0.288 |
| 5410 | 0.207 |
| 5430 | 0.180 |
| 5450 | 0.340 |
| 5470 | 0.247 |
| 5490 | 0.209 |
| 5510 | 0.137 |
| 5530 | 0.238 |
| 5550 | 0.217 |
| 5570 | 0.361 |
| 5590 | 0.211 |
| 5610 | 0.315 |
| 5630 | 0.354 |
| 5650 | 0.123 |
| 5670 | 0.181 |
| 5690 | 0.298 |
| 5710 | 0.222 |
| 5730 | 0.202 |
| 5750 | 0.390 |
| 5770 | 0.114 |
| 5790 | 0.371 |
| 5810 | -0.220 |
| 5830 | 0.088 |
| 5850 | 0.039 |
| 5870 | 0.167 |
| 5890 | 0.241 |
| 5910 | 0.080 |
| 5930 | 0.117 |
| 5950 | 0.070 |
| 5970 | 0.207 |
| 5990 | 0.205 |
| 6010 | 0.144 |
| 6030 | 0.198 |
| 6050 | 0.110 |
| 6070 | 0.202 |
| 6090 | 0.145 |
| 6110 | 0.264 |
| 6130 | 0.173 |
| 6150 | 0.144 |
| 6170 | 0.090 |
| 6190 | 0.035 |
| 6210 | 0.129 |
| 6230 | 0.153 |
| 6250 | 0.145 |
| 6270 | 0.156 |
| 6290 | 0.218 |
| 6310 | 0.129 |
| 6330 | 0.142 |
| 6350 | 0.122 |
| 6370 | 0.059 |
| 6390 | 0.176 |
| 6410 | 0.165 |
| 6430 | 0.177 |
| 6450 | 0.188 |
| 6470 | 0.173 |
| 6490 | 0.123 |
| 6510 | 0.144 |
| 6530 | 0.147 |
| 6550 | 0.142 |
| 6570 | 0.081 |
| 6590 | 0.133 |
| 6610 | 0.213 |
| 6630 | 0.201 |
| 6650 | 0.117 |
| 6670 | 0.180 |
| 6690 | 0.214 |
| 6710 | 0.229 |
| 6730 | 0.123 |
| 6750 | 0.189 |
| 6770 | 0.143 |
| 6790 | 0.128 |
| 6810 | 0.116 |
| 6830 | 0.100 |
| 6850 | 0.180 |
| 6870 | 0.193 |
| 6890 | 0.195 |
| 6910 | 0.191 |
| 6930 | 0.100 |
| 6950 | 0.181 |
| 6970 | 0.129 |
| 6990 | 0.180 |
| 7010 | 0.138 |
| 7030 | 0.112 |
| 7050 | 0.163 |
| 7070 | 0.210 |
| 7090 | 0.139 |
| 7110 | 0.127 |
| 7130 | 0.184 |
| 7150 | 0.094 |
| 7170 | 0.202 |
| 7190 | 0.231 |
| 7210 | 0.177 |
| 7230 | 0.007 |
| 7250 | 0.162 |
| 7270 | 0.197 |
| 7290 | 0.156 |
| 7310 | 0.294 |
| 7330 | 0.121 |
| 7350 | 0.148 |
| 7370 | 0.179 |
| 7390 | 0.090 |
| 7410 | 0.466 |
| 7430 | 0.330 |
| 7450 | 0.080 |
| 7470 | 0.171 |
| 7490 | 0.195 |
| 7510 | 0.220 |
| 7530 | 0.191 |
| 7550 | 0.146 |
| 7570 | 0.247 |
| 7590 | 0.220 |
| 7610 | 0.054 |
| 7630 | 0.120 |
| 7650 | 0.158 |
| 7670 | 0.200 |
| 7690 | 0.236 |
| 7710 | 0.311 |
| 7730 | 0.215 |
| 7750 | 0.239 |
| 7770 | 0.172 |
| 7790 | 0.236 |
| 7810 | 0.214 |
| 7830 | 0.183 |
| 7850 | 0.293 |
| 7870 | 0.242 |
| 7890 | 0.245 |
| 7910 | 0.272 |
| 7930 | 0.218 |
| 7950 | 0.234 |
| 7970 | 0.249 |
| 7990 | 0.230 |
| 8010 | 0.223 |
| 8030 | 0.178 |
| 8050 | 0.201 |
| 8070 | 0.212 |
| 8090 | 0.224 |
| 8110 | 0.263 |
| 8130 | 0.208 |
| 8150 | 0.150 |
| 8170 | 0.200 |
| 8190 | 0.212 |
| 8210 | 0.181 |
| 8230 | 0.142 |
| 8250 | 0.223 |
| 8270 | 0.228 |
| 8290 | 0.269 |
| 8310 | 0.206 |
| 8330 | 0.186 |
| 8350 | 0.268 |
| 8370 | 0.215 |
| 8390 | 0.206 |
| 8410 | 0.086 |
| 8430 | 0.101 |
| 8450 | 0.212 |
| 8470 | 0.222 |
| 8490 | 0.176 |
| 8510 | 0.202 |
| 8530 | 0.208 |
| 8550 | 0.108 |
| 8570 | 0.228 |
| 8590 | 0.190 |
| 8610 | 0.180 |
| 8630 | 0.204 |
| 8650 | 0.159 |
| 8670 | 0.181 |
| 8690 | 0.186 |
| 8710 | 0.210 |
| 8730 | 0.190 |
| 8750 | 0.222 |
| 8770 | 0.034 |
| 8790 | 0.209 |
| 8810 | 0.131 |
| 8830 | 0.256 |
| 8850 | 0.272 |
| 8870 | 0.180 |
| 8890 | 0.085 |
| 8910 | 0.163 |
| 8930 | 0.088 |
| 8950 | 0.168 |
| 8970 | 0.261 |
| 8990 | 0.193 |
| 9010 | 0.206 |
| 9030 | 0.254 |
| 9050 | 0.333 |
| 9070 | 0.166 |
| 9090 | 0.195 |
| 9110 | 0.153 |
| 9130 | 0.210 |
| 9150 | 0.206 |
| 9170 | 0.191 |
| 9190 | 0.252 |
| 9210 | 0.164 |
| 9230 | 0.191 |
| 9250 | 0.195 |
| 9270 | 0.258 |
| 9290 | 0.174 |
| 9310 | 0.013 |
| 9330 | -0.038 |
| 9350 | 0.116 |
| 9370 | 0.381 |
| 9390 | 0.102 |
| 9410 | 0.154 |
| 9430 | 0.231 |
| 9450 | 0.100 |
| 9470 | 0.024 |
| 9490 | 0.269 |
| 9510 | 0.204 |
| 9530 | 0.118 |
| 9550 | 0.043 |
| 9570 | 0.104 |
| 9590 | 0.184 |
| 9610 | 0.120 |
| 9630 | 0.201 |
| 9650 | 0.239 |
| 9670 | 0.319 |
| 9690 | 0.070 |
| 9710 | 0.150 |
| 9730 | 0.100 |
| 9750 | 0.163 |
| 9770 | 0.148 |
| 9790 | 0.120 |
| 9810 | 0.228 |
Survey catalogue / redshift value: 0.99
